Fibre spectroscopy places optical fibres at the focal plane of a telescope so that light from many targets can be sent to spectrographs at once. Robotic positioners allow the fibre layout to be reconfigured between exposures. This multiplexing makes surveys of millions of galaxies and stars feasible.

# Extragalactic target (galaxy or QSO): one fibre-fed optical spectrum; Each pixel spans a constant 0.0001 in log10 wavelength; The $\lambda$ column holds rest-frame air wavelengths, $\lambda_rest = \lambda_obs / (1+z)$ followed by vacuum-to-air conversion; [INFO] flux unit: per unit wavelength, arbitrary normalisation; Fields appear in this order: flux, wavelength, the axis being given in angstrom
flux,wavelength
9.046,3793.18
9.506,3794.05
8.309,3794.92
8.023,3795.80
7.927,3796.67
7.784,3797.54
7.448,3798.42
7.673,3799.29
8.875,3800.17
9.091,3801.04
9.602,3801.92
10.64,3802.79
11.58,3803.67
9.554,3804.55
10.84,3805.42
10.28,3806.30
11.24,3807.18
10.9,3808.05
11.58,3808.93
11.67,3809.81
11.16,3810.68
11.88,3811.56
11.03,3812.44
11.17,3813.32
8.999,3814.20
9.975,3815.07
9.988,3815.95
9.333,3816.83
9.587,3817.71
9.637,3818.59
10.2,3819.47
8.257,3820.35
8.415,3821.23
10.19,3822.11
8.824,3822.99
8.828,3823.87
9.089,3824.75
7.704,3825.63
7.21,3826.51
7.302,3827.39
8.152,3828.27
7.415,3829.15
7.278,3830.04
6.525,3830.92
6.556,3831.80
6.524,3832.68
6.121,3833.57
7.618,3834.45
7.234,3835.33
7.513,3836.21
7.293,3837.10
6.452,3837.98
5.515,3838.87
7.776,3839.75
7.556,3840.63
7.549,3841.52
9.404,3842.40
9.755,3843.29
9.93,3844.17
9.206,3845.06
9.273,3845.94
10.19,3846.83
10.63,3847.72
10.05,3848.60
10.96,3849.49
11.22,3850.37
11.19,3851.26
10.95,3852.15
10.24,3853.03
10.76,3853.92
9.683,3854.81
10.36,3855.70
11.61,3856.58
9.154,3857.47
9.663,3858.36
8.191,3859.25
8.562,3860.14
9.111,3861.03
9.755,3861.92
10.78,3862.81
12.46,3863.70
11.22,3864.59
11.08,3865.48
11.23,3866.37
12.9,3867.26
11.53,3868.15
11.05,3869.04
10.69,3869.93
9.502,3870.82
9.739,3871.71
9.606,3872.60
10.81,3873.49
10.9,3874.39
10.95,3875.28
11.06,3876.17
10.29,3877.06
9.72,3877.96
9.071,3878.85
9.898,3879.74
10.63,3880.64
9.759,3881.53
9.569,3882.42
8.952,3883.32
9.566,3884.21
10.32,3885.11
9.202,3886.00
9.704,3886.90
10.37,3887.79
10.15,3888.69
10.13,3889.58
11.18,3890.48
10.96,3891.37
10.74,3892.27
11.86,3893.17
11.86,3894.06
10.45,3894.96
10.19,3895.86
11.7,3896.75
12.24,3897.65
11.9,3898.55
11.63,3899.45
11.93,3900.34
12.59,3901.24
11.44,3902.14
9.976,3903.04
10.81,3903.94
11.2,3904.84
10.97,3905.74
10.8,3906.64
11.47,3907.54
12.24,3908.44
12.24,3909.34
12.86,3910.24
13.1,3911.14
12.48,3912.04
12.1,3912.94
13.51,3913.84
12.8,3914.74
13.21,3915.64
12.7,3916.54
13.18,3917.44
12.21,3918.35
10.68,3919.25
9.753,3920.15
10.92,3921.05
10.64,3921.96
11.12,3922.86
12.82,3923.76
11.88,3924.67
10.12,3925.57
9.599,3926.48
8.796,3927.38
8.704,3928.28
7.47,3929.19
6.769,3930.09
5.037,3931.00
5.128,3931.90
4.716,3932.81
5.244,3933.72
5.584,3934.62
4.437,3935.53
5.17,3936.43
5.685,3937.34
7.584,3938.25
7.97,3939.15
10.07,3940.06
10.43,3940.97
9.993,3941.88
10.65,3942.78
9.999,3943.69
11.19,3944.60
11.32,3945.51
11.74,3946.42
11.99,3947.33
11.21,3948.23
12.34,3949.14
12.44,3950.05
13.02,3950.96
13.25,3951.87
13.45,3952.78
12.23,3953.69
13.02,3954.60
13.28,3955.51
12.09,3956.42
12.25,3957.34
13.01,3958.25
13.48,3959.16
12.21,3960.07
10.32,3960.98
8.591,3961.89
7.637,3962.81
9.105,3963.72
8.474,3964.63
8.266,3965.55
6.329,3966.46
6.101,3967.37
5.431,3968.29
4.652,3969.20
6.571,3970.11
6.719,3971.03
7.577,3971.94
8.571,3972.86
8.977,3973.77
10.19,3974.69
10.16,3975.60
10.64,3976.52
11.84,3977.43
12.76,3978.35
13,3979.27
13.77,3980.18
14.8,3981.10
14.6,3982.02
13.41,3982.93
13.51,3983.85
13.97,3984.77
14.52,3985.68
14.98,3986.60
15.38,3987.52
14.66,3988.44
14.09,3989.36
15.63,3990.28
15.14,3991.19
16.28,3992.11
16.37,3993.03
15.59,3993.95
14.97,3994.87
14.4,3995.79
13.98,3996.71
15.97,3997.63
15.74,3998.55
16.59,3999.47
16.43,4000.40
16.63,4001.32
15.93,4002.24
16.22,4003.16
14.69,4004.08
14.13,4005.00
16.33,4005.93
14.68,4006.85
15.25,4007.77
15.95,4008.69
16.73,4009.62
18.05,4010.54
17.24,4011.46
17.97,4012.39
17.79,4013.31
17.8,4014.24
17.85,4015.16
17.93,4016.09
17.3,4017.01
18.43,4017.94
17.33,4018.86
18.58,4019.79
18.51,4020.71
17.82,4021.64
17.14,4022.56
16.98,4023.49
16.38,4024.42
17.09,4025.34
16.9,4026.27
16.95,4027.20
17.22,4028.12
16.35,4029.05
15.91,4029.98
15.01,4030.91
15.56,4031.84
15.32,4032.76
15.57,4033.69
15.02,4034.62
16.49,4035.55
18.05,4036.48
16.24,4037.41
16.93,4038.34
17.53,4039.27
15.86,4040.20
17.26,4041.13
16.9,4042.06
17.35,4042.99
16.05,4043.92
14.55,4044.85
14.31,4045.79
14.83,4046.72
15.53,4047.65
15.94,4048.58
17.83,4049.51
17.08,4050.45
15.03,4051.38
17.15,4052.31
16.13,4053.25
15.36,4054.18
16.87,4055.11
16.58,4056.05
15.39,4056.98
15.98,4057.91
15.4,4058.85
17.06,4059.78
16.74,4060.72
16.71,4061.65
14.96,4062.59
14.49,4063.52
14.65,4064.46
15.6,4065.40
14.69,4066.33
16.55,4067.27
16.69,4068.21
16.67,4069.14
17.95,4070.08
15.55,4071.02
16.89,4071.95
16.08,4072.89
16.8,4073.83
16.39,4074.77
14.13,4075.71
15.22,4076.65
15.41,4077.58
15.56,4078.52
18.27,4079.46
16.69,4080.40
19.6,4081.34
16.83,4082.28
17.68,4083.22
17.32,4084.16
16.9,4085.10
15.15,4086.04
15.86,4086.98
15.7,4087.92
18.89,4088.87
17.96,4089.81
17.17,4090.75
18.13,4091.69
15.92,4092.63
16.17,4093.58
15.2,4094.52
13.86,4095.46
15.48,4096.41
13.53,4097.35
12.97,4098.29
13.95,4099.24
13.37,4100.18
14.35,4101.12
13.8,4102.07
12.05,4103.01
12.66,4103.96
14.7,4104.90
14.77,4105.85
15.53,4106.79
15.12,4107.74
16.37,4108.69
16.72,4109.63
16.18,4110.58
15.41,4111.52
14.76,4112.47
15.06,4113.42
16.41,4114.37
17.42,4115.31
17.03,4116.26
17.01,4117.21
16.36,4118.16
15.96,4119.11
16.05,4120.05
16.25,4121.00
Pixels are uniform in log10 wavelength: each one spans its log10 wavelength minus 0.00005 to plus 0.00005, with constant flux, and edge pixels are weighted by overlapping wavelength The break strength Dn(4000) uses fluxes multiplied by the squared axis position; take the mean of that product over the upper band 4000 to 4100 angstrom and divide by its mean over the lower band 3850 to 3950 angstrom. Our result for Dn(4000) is 1.70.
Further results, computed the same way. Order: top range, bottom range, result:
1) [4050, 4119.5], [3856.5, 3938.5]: 1.70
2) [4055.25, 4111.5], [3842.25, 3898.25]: 1.69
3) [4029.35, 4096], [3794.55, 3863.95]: 1.99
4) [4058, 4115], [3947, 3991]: 1.47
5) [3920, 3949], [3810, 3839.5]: 1.11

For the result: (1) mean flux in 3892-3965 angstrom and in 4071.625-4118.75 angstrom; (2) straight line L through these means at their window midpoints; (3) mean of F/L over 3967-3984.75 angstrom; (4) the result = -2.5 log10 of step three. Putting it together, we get 0.18 mag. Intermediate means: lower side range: 10.6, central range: 10.3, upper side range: 15.8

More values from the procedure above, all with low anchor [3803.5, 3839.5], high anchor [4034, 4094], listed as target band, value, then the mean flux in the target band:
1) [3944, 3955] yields 0.05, 12.2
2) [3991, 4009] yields -0.09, 15.6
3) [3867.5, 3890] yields 0.05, 10.2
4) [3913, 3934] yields 0.20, 9.94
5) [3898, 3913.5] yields -0.02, 11.8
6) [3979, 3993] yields -0.05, 14.6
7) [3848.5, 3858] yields -0.07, 10.6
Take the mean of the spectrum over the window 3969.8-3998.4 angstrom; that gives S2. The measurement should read 13.1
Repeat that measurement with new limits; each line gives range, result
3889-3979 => 10.3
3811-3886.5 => 9.45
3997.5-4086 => 16.4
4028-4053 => 16.2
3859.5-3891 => 10.3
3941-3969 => 10.7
